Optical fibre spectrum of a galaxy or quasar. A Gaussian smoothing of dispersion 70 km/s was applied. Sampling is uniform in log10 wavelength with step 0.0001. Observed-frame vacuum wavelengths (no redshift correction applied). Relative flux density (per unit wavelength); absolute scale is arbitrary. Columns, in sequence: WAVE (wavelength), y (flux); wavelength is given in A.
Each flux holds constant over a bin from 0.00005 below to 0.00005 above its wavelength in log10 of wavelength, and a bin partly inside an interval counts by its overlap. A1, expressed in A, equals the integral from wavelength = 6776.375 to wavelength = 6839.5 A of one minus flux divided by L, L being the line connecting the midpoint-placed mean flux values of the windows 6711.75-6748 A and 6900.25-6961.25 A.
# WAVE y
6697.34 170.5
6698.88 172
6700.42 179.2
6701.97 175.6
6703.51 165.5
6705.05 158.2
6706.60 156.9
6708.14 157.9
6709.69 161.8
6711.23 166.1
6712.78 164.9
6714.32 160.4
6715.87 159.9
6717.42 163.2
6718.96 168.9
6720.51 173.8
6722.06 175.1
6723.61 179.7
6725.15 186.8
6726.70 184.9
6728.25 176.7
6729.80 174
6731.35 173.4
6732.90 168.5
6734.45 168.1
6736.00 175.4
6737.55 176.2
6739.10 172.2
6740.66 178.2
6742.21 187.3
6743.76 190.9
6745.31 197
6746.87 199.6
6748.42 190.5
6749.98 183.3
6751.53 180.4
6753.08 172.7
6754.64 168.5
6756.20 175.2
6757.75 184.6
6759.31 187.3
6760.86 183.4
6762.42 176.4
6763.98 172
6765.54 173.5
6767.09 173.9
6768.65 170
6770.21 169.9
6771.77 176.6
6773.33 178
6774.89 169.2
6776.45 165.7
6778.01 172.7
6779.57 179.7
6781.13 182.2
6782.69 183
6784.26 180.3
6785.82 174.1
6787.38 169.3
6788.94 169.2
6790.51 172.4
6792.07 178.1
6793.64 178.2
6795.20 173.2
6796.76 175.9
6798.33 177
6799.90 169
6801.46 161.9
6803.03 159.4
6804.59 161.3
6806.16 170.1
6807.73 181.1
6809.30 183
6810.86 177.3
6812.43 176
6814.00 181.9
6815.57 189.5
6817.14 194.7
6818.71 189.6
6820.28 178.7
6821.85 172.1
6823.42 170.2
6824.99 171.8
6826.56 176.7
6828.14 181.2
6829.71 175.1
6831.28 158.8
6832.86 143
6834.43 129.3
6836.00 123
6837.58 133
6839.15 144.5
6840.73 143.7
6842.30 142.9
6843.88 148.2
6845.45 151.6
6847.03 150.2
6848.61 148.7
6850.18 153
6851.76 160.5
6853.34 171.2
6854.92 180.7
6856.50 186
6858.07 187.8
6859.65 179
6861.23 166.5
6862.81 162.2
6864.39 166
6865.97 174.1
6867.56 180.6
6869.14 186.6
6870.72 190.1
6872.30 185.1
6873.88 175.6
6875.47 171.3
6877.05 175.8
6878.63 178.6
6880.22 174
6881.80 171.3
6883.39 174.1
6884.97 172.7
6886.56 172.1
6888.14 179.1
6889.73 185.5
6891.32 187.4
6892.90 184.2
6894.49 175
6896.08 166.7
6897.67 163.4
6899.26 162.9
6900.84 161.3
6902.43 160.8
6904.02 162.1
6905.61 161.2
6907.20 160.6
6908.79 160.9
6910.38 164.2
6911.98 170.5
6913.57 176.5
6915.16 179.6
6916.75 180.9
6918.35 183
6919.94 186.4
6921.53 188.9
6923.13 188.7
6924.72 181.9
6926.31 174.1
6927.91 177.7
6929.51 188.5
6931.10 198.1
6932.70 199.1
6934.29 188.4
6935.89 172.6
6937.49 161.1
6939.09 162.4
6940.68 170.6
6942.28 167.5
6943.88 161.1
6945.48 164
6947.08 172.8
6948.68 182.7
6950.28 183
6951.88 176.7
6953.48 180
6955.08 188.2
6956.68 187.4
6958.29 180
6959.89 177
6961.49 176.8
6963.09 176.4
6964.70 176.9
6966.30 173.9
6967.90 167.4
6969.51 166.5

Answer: 2.0 A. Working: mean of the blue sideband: 176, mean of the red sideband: 176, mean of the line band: 171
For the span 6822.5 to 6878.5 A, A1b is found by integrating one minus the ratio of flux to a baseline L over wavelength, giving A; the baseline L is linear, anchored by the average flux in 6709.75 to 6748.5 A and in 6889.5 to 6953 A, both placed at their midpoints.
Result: 3.48 A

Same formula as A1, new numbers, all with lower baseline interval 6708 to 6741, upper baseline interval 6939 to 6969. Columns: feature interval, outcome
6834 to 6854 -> 3.1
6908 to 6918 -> 0.1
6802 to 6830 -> -0.7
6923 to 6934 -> -0.8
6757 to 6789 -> -0.7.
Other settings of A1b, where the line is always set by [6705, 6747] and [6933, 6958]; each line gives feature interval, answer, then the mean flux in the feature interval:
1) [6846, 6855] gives 0.8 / 159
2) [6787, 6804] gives 0.3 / 171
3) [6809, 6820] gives -0.7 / 184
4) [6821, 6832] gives 0.1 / 172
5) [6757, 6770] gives -0.3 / 177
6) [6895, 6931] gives 0.3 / 173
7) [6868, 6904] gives -0.1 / 175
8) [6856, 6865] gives 0.0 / 175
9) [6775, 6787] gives -0.2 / 176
